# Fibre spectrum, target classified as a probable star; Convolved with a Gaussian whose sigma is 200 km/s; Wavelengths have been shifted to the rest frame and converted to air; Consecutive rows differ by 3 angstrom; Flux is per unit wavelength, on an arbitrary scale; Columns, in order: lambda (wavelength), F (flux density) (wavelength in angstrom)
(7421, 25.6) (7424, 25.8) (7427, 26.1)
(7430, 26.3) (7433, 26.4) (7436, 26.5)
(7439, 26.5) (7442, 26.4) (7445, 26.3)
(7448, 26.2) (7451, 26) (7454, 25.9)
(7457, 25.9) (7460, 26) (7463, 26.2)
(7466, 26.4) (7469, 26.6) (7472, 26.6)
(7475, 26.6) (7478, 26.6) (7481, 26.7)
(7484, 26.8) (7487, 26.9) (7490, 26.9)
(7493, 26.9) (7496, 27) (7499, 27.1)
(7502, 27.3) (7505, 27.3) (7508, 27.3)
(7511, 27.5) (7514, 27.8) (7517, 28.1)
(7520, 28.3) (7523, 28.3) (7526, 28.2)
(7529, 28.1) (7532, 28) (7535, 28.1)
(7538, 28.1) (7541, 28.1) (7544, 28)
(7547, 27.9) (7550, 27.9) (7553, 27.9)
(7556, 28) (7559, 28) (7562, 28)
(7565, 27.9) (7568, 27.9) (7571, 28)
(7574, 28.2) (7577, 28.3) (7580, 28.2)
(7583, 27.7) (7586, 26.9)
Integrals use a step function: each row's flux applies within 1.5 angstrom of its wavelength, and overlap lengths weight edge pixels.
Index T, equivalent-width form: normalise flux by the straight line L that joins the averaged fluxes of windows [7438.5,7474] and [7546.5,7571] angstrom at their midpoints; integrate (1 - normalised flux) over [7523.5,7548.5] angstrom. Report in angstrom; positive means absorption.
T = -0.5 angstrom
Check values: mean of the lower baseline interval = 26.2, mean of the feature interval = 28.1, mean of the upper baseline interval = 27.9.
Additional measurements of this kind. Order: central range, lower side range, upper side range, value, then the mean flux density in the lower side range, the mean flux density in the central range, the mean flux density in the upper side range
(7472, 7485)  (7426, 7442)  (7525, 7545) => 0.22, 26.4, 26.7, 28.1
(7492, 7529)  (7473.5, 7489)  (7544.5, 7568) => -0.57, 26.7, 27.6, 27.9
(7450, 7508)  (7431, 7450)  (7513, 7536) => 1.14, 26.4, 26.6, 28.1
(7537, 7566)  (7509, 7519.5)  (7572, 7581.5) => 0.08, 27.8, 28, 28.2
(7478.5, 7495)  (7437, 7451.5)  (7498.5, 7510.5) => 0.10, 26.3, 26.8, 27.3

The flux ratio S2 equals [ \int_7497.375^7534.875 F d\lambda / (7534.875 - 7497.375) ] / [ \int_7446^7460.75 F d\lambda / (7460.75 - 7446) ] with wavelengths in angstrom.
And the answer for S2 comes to 1.07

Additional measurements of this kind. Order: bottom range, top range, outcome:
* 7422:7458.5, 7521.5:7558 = 1.07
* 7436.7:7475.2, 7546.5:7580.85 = 1.07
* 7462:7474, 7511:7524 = 1.06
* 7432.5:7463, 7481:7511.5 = 1.03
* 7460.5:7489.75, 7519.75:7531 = 1.06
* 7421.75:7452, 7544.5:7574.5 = 1.07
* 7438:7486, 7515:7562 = 1.06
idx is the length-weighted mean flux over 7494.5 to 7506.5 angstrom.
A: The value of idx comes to 27.2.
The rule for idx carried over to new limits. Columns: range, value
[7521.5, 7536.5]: 28.1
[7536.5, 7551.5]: 28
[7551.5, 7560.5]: 28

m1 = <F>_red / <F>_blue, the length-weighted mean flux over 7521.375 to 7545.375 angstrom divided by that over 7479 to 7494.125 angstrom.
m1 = 1.05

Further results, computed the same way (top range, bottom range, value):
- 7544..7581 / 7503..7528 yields 1.01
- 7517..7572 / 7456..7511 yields 1.05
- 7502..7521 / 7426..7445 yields 1.05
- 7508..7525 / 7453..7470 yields 1.07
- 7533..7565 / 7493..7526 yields 1.01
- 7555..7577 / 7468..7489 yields 1.05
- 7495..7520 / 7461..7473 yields 1.04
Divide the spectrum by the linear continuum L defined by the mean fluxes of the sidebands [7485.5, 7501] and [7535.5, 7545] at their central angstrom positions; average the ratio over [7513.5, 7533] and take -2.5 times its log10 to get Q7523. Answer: -0.018 mag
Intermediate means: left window 27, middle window 28.1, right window 28.1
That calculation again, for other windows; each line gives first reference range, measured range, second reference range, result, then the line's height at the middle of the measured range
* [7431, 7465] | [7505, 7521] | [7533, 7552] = -0.01 mag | 27.5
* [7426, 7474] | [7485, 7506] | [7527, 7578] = 0.00 mag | 27.1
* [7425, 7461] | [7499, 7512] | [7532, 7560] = 0.00 mag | 27.3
